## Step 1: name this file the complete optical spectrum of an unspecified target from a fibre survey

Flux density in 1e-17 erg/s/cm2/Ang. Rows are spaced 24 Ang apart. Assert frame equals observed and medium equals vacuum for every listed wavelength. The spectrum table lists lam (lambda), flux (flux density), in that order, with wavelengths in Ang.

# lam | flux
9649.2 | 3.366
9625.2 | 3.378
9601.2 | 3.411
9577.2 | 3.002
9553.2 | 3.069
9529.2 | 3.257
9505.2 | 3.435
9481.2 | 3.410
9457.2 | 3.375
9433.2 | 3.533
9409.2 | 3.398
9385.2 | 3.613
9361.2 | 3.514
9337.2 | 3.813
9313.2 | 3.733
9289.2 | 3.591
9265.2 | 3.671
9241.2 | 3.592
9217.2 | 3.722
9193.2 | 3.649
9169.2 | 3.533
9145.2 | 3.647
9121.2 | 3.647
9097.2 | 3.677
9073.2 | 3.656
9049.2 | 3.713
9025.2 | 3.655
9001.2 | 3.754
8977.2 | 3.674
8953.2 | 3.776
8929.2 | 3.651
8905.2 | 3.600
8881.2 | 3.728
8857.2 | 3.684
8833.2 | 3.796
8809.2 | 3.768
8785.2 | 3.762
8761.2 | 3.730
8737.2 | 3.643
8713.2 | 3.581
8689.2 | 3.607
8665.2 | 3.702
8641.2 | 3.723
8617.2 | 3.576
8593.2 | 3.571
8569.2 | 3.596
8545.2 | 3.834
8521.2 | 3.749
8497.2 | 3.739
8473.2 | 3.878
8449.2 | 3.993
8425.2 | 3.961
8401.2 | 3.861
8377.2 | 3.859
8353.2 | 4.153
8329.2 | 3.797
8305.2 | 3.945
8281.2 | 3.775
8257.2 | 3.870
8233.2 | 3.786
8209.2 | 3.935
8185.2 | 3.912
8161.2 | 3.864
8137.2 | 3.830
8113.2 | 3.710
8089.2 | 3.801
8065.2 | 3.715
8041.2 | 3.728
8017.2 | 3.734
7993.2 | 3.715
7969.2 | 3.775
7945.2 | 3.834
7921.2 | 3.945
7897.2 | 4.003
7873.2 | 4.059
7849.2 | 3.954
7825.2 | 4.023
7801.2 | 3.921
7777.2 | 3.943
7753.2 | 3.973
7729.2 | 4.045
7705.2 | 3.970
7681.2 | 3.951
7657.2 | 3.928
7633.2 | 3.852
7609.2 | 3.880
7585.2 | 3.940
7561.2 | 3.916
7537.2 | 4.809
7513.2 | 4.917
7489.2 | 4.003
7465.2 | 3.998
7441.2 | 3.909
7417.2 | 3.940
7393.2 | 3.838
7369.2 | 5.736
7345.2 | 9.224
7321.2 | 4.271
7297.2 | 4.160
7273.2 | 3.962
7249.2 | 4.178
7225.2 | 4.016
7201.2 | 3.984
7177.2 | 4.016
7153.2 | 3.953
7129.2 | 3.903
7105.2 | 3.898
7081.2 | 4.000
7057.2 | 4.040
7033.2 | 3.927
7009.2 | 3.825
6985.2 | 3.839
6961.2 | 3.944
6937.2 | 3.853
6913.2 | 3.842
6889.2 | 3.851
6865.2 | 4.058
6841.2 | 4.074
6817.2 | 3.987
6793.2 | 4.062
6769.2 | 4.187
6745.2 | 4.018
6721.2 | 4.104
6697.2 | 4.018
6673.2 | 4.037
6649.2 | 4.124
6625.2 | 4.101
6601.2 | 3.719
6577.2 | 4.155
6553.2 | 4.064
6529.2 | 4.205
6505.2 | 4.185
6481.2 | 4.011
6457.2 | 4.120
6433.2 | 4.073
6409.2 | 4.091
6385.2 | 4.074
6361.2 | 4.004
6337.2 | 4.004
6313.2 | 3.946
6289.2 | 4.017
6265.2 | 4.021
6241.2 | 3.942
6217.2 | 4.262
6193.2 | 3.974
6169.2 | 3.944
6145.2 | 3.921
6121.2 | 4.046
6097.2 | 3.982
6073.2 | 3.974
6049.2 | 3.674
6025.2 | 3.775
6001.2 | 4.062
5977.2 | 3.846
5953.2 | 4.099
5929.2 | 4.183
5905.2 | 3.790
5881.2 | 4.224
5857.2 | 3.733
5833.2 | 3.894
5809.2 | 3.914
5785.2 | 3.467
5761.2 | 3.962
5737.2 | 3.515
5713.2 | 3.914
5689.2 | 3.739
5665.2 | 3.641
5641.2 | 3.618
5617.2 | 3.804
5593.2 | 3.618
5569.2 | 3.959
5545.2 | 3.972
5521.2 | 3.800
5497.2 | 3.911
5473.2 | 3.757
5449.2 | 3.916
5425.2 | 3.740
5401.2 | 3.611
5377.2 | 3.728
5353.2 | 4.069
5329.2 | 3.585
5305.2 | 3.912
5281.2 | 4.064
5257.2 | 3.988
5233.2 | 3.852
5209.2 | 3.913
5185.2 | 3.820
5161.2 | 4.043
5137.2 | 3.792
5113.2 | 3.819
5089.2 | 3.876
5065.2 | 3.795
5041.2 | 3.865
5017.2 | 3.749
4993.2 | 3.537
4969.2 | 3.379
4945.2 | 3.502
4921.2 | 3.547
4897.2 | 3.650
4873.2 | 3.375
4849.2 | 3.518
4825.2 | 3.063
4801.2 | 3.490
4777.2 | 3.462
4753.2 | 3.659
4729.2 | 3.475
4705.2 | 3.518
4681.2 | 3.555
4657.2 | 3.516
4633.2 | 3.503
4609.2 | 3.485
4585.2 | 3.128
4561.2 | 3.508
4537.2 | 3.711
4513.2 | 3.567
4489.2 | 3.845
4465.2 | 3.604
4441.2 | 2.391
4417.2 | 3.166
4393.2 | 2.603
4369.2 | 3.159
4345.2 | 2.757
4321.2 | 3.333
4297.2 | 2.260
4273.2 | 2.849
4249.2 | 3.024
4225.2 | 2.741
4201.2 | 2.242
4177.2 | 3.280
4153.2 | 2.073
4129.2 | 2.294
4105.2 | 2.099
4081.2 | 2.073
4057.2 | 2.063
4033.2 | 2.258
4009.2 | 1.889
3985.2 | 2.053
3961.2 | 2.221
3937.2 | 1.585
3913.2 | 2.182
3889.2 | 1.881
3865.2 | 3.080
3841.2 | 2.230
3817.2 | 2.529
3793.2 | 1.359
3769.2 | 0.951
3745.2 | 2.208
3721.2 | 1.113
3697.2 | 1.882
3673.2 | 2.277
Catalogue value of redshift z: 0.120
